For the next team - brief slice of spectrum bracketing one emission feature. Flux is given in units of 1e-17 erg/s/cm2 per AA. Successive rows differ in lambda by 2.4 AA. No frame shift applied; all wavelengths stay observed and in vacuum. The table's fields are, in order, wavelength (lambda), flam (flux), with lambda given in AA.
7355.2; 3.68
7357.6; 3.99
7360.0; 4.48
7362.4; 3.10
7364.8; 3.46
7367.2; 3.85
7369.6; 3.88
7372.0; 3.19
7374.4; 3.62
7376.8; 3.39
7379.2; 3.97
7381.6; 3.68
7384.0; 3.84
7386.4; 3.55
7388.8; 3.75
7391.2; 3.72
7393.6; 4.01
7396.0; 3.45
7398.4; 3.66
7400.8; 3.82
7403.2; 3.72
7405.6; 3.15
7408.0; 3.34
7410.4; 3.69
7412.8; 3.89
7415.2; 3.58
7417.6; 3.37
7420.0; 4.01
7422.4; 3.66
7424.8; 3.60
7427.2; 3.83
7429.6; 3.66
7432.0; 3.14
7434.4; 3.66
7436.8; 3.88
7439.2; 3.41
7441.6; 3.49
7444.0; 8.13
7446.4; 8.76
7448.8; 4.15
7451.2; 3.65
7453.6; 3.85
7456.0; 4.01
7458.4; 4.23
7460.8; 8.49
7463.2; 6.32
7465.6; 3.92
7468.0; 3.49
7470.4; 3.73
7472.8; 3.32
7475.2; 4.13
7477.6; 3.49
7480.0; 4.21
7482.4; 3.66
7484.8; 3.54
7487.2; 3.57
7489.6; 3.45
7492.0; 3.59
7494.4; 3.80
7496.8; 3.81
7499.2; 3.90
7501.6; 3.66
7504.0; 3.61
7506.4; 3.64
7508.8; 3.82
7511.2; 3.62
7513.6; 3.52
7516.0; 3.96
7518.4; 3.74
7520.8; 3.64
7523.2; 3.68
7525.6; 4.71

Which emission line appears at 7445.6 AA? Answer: [S II] 6716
